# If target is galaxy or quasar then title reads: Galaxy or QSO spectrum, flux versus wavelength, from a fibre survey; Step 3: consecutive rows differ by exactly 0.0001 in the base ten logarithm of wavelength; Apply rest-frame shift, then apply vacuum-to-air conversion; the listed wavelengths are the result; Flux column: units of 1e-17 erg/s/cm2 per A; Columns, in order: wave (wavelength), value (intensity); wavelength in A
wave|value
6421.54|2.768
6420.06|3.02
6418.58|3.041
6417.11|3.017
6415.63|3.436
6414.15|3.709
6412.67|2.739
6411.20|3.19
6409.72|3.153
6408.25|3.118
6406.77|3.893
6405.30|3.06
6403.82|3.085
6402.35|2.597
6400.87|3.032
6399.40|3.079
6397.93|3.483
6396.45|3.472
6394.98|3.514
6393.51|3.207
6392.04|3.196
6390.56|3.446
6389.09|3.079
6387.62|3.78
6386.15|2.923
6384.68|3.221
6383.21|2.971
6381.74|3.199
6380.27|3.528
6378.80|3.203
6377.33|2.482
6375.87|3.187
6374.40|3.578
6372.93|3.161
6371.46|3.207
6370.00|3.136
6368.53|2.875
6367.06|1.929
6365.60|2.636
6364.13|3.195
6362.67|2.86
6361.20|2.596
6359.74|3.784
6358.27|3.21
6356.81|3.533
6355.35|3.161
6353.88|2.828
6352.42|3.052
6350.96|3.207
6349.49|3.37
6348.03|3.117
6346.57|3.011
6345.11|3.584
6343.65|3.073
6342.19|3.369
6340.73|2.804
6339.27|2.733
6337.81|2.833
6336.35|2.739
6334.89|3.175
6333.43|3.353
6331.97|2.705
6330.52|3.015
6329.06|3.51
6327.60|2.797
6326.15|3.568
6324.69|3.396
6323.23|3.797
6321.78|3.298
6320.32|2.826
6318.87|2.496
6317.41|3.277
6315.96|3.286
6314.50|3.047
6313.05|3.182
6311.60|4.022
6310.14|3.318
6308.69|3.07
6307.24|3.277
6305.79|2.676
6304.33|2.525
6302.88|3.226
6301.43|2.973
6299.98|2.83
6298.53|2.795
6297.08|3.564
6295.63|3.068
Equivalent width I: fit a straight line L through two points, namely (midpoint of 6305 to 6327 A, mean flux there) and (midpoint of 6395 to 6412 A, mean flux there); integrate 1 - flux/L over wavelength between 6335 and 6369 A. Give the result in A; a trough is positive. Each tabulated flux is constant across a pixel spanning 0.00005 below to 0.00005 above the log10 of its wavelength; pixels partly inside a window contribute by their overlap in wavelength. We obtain 2.1 A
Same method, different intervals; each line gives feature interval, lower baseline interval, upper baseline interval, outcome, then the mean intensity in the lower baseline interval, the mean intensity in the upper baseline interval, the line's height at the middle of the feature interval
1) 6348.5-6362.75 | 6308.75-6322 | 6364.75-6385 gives -0.5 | 3.18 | 3.02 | 3.07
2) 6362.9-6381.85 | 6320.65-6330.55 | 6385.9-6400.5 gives 1.8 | 3.34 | 3.32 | 3.33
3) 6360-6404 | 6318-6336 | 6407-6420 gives 1.1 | 3.15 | 3.2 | 3.18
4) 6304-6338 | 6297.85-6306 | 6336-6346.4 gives -2.4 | 2.85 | 3.03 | 2.94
